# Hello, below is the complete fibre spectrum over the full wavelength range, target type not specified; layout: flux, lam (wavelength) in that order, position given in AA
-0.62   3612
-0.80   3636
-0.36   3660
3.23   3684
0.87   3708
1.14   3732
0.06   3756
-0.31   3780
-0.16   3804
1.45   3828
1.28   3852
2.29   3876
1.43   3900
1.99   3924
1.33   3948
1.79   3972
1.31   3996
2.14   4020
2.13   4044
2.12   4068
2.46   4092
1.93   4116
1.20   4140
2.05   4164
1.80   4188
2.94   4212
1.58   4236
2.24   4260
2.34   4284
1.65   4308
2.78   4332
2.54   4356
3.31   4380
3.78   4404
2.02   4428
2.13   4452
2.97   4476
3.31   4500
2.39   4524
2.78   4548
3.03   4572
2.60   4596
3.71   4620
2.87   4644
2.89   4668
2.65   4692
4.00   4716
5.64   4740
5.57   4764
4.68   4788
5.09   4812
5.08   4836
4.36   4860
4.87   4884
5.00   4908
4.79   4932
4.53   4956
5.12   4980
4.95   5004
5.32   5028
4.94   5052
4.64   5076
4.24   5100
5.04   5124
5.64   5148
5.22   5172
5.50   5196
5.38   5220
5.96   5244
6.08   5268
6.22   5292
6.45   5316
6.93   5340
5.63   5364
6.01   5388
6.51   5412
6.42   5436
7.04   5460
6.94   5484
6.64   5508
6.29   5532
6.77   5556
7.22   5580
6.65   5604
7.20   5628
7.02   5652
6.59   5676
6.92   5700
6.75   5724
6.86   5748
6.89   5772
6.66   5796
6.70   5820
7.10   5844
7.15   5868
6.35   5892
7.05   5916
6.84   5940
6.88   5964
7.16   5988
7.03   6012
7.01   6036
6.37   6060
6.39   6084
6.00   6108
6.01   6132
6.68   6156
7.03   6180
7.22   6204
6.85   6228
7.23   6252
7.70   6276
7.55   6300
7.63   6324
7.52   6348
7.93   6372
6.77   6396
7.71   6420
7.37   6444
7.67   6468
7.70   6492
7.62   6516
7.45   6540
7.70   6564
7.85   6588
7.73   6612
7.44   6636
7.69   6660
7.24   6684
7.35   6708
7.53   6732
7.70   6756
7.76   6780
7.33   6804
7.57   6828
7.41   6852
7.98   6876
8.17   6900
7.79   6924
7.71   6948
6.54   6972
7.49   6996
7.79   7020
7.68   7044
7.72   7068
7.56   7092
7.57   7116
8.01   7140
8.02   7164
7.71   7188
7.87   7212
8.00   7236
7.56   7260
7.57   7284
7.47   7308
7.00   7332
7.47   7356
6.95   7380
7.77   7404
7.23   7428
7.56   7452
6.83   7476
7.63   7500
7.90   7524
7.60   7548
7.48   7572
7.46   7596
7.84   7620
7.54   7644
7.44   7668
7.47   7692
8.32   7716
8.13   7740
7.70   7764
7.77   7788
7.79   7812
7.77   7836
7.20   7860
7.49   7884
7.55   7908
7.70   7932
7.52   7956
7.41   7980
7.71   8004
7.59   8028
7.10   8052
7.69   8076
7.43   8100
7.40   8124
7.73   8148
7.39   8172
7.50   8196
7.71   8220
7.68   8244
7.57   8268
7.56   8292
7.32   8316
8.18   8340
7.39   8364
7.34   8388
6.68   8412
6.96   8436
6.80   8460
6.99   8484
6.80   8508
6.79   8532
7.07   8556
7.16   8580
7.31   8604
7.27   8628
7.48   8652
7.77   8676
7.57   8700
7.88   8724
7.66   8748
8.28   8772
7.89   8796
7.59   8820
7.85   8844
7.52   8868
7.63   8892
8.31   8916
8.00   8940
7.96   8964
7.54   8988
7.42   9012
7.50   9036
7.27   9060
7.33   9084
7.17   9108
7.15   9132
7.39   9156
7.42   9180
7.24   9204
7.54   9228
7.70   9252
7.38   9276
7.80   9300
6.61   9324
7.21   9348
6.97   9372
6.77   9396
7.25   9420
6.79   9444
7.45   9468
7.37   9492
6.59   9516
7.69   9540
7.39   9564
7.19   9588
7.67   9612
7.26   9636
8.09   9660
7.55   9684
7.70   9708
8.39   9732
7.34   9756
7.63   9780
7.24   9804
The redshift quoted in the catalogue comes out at 0.18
